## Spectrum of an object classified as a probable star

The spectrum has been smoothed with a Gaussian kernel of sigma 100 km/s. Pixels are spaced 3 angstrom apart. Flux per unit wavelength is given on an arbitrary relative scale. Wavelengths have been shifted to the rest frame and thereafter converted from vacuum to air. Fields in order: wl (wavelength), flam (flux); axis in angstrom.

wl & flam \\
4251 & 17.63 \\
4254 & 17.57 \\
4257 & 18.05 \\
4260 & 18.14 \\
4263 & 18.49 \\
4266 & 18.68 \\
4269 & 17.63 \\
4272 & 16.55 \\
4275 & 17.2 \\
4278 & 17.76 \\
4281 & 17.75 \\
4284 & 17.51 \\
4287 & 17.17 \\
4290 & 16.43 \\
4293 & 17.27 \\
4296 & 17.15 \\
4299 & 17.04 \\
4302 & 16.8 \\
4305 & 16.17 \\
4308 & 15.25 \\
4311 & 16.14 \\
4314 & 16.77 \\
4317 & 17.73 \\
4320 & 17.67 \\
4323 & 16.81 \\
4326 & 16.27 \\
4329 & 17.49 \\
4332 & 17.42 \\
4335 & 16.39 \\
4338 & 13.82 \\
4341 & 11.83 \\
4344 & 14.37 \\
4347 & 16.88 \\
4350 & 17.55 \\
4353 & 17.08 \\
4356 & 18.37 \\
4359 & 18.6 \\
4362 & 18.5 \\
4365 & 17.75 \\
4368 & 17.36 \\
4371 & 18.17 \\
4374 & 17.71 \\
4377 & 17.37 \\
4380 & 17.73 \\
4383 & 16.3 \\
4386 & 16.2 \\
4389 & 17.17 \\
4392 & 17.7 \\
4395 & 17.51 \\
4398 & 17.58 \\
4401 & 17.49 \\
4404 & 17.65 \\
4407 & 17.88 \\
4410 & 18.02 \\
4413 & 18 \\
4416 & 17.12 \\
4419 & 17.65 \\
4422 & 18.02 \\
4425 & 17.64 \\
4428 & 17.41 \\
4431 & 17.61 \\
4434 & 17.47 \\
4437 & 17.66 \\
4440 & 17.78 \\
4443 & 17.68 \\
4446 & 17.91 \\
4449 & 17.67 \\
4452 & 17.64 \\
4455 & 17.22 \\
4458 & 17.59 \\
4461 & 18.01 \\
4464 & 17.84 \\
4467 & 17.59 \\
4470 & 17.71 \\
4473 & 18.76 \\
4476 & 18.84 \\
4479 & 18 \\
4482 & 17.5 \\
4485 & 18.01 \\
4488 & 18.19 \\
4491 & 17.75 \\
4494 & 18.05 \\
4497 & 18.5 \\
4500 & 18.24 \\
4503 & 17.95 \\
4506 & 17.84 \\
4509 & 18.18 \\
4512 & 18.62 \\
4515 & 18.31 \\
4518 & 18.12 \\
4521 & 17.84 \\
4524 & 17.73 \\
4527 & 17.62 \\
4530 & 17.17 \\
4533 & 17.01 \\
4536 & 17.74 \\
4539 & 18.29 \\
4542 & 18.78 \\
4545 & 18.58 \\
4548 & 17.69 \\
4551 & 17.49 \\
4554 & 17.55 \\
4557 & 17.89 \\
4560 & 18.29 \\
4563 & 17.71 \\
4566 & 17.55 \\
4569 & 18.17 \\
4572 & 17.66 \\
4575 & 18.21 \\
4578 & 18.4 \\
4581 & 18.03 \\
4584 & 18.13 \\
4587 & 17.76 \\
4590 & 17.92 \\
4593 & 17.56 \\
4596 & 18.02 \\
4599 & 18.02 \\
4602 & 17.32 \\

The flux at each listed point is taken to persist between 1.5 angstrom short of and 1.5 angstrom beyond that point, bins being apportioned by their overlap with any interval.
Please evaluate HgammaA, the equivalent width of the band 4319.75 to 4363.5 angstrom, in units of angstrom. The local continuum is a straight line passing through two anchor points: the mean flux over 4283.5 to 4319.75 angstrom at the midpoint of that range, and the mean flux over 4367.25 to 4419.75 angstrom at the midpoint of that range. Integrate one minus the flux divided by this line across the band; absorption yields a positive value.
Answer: 1.3 angstrom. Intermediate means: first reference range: 16.8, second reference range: 17.5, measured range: 16.6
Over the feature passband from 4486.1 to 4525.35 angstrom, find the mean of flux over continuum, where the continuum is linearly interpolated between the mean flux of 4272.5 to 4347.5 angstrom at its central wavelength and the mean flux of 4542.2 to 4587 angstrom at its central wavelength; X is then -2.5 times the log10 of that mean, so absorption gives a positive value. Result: -0.03 mag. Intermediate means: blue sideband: 16.5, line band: 18.1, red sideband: 18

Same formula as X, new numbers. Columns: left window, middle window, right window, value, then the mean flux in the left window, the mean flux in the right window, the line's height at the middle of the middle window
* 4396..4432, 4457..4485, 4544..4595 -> -0.014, 17.7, 17.9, 17.8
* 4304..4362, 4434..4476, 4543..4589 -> -0.033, 16.5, 17.9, 17.3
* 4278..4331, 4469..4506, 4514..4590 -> -0.028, 16.9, 17.9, 17.7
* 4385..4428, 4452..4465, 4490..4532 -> 0.007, 17.6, 18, 17.8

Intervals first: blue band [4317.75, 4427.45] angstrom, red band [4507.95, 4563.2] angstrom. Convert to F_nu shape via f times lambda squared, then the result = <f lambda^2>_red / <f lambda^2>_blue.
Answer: 1.12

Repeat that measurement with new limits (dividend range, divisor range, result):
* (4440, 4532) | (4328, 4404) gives 1.11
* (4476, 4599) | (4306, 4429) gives 1.13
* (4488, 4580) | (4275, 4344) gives 1.20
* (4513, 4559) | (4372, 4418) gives 1.09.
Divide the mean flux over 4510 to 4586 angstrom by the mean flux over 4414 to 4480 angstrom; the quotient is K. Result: 1.01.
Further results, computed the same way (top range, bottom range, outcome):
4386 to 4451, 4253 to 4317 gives 1.02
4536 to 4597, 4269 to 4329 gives 1.06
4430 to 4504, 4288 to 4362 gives 1.08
